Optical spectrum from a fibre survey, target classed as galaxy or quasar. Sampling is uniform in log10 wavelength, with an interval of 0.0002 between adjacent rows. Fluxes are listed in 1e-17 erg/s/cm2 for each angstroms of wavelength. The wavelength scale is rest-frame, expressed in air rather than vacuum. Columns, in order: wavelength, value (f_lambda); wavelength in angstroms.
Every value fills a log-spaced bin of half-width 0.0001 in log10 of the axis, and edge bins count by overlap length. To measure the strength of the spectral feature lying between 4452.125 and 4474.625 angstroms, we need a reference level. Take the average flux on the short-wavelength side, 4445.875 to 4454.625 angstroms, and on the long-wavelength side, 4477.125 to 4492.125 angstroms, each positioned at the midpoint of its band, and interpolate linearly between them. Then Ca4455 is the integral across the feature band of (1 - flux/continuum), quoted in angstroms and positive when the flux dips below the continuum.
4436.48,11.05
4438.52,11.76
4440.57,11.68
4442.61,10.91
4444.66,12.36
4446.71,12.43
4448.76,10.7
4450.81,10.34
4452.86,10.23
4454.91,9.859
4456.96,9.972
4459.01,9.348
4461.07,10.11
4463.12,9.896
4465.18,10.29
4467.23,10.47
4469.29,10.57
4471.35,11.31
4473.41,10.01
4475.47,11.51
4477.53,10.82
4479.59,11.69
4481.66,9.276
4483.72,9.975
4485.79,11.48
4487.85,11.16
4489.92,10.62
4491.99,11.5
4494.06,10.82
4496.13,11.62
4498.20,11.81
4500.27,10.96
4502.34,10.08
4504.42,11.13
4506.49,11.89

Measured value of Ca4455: 1.23 angstroms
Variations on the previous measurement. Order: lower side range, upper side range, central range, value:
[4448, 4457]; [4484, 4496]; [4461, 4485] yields 0.39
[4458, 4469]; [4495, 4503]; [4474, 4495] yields -0.30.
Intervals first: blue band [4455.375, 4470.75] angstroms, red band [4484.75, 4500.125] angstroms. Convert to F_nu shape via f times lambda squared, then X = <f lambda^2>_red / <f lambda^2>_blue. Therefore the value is 1.13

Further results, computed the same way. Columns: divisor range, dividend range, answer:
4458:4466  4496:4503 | 1.14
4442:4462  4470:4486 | 1.02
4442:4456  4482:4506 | 1.02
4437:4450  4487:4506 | 0.98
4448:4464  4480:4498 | 1.10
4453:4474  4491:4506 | 1.11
